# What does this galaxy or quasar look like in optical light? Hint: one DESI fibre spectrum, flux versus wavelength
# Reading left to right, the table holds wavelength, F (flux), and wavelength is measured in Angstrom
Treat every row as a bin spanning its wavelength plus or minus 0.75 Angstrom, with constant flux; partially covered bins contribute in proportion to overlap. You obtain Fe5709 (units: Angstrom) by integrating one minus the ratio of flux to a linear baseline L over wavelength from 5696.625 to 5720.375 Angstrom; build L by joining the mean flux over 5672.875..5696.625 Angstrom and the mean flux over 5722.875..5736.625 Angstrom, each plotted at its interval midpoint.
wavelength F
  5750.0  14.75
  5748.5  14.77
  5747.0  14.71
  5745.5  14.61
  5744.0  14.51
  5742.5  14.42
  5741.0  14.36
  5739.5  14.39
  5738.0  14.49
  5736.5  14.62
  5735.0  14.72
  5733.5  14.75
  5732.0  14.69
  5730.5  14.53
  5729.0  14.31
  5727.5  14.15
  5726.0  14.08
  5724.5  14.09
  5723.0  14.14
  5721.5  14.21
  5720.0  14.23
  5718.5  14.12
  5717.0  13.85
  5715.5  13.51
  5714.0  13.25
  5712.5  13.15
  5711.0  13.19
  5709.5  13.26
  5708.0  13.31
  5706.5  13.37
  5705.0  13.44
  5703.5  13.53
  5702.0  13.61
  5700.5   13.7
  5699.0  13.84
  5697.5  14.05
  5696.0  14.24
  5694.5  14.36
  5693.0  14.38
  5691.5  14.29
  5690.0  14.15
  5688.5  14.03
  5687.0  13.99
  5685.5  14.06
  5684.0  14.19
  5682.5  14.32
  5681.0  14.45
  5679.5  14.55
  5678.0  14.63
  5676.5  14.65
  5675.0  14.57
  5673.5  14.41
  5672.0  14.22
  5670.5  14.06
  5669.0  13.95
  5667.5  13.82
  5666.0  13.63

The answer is 1.3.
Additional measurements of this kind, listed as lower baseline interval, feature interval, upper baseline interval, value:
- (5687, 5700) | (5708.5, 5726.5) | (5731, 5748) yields 0.8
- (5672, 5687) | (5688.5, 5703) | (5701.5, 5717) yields -0.2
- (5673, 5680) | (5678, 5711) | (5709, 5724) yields 0.5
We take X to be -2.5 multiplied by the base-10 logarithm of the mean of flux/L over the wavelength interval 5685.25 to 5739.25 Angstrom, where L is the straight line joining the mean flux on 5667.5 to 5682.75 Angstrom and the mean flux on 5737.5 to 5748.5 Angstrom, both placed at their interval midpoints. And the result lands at 0.03 mag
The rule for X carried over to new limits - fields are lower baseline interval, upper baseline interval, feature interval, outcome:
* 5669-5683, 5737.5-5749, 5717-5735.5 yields 0.01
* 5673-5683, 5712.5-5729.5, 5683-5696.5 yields 0.01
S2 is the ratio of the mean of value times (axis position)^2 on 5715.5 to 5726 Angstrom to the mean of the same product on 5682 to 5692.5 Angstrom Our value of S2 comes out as 1.01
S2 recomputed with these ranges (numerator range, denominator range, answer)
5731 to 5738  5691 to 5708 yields 1.07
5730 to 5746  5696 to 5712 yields 1.09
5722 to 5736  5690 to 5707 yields 1.05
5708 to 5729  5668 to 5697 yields 0.98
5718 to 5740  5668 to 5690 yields 1.02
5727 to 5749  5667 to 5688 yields 1.04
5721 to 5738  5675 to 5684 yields 1.01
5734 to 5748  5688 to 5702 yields 1.05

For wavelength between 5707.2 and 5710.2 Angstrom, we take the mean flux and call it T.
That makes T 13.3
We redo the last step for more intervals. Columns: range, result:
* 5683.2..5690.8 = 14.1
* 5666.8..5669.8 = 13.9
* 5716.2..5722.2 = 14.1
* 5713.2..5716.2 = 13.4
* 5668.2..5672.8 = 14.1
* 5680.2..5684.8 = 14.3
